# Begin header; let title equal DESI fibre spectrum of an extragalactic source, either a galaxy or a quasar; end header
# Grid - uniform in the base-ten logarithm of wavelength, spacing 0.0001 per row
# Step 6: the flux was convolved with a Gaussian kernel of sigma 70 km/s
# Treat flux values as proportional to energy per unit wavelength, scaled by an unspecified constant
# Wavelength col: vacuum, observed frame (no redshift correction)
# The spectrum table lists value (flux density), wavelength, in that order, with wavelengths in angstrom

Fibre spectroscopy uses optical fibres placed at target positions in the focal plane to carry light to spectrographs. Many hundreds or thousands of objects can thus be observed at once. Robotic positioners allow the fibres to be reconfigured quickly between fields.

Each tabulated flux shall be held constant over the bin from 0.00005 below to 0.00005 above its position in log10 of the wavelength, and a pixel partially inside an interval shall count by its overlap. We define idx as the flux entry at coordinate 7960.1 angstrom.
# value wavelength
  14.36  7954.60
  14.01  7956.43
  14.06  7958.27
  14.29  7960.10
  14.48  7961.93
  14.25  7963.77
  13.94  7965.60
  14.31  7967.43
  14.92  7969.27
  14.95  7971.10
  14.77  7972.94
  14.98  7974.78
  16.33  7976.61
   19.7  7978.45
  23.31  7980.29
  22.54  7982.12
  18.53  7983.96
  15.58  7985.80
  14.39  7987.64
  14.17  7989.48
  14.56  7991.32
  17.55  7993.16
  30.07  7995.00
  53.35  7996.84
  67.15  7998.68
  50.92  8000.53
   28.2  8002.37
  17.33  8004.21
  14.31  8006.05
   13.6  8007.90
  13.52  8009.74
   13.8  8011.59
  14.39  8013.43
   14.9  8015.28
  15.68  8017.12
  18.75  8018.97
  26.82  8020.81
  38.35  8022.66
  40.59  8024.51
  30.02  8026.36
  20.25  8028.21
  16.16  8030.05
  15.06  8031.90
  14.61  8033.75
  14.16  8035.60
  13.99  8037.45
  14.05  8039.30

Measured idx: 14.29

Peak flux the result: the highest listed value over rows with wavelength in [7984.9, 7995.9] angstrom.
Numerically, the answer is 30.07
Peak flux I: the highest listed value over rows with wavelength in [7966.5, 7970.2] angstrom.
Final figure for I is 14.92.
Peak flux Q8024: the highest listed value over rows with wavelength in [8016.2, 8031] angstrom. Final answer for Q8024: 40.59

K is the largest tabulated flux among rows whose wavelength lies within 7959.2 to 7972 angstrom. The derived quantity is 14.95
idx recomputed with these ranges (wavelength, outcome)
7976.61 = 16.33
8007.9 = 13.6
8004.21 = 17.33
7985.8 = 15.58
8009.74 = 13.52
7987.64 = 14.39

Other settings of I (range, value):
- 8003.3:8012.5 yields 17.33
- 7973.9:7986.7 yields 23.31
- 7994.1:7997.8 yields 53.35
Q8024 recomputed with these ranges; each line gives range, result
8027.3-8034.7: 20.25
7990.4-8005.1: 67.15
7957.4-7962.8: 14.48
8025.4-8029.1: 30.02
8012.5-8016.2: 14.9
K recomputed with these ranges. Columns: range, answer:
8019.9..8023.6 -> 38.35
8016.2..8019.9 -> 18.75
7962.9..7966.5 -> 14.25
